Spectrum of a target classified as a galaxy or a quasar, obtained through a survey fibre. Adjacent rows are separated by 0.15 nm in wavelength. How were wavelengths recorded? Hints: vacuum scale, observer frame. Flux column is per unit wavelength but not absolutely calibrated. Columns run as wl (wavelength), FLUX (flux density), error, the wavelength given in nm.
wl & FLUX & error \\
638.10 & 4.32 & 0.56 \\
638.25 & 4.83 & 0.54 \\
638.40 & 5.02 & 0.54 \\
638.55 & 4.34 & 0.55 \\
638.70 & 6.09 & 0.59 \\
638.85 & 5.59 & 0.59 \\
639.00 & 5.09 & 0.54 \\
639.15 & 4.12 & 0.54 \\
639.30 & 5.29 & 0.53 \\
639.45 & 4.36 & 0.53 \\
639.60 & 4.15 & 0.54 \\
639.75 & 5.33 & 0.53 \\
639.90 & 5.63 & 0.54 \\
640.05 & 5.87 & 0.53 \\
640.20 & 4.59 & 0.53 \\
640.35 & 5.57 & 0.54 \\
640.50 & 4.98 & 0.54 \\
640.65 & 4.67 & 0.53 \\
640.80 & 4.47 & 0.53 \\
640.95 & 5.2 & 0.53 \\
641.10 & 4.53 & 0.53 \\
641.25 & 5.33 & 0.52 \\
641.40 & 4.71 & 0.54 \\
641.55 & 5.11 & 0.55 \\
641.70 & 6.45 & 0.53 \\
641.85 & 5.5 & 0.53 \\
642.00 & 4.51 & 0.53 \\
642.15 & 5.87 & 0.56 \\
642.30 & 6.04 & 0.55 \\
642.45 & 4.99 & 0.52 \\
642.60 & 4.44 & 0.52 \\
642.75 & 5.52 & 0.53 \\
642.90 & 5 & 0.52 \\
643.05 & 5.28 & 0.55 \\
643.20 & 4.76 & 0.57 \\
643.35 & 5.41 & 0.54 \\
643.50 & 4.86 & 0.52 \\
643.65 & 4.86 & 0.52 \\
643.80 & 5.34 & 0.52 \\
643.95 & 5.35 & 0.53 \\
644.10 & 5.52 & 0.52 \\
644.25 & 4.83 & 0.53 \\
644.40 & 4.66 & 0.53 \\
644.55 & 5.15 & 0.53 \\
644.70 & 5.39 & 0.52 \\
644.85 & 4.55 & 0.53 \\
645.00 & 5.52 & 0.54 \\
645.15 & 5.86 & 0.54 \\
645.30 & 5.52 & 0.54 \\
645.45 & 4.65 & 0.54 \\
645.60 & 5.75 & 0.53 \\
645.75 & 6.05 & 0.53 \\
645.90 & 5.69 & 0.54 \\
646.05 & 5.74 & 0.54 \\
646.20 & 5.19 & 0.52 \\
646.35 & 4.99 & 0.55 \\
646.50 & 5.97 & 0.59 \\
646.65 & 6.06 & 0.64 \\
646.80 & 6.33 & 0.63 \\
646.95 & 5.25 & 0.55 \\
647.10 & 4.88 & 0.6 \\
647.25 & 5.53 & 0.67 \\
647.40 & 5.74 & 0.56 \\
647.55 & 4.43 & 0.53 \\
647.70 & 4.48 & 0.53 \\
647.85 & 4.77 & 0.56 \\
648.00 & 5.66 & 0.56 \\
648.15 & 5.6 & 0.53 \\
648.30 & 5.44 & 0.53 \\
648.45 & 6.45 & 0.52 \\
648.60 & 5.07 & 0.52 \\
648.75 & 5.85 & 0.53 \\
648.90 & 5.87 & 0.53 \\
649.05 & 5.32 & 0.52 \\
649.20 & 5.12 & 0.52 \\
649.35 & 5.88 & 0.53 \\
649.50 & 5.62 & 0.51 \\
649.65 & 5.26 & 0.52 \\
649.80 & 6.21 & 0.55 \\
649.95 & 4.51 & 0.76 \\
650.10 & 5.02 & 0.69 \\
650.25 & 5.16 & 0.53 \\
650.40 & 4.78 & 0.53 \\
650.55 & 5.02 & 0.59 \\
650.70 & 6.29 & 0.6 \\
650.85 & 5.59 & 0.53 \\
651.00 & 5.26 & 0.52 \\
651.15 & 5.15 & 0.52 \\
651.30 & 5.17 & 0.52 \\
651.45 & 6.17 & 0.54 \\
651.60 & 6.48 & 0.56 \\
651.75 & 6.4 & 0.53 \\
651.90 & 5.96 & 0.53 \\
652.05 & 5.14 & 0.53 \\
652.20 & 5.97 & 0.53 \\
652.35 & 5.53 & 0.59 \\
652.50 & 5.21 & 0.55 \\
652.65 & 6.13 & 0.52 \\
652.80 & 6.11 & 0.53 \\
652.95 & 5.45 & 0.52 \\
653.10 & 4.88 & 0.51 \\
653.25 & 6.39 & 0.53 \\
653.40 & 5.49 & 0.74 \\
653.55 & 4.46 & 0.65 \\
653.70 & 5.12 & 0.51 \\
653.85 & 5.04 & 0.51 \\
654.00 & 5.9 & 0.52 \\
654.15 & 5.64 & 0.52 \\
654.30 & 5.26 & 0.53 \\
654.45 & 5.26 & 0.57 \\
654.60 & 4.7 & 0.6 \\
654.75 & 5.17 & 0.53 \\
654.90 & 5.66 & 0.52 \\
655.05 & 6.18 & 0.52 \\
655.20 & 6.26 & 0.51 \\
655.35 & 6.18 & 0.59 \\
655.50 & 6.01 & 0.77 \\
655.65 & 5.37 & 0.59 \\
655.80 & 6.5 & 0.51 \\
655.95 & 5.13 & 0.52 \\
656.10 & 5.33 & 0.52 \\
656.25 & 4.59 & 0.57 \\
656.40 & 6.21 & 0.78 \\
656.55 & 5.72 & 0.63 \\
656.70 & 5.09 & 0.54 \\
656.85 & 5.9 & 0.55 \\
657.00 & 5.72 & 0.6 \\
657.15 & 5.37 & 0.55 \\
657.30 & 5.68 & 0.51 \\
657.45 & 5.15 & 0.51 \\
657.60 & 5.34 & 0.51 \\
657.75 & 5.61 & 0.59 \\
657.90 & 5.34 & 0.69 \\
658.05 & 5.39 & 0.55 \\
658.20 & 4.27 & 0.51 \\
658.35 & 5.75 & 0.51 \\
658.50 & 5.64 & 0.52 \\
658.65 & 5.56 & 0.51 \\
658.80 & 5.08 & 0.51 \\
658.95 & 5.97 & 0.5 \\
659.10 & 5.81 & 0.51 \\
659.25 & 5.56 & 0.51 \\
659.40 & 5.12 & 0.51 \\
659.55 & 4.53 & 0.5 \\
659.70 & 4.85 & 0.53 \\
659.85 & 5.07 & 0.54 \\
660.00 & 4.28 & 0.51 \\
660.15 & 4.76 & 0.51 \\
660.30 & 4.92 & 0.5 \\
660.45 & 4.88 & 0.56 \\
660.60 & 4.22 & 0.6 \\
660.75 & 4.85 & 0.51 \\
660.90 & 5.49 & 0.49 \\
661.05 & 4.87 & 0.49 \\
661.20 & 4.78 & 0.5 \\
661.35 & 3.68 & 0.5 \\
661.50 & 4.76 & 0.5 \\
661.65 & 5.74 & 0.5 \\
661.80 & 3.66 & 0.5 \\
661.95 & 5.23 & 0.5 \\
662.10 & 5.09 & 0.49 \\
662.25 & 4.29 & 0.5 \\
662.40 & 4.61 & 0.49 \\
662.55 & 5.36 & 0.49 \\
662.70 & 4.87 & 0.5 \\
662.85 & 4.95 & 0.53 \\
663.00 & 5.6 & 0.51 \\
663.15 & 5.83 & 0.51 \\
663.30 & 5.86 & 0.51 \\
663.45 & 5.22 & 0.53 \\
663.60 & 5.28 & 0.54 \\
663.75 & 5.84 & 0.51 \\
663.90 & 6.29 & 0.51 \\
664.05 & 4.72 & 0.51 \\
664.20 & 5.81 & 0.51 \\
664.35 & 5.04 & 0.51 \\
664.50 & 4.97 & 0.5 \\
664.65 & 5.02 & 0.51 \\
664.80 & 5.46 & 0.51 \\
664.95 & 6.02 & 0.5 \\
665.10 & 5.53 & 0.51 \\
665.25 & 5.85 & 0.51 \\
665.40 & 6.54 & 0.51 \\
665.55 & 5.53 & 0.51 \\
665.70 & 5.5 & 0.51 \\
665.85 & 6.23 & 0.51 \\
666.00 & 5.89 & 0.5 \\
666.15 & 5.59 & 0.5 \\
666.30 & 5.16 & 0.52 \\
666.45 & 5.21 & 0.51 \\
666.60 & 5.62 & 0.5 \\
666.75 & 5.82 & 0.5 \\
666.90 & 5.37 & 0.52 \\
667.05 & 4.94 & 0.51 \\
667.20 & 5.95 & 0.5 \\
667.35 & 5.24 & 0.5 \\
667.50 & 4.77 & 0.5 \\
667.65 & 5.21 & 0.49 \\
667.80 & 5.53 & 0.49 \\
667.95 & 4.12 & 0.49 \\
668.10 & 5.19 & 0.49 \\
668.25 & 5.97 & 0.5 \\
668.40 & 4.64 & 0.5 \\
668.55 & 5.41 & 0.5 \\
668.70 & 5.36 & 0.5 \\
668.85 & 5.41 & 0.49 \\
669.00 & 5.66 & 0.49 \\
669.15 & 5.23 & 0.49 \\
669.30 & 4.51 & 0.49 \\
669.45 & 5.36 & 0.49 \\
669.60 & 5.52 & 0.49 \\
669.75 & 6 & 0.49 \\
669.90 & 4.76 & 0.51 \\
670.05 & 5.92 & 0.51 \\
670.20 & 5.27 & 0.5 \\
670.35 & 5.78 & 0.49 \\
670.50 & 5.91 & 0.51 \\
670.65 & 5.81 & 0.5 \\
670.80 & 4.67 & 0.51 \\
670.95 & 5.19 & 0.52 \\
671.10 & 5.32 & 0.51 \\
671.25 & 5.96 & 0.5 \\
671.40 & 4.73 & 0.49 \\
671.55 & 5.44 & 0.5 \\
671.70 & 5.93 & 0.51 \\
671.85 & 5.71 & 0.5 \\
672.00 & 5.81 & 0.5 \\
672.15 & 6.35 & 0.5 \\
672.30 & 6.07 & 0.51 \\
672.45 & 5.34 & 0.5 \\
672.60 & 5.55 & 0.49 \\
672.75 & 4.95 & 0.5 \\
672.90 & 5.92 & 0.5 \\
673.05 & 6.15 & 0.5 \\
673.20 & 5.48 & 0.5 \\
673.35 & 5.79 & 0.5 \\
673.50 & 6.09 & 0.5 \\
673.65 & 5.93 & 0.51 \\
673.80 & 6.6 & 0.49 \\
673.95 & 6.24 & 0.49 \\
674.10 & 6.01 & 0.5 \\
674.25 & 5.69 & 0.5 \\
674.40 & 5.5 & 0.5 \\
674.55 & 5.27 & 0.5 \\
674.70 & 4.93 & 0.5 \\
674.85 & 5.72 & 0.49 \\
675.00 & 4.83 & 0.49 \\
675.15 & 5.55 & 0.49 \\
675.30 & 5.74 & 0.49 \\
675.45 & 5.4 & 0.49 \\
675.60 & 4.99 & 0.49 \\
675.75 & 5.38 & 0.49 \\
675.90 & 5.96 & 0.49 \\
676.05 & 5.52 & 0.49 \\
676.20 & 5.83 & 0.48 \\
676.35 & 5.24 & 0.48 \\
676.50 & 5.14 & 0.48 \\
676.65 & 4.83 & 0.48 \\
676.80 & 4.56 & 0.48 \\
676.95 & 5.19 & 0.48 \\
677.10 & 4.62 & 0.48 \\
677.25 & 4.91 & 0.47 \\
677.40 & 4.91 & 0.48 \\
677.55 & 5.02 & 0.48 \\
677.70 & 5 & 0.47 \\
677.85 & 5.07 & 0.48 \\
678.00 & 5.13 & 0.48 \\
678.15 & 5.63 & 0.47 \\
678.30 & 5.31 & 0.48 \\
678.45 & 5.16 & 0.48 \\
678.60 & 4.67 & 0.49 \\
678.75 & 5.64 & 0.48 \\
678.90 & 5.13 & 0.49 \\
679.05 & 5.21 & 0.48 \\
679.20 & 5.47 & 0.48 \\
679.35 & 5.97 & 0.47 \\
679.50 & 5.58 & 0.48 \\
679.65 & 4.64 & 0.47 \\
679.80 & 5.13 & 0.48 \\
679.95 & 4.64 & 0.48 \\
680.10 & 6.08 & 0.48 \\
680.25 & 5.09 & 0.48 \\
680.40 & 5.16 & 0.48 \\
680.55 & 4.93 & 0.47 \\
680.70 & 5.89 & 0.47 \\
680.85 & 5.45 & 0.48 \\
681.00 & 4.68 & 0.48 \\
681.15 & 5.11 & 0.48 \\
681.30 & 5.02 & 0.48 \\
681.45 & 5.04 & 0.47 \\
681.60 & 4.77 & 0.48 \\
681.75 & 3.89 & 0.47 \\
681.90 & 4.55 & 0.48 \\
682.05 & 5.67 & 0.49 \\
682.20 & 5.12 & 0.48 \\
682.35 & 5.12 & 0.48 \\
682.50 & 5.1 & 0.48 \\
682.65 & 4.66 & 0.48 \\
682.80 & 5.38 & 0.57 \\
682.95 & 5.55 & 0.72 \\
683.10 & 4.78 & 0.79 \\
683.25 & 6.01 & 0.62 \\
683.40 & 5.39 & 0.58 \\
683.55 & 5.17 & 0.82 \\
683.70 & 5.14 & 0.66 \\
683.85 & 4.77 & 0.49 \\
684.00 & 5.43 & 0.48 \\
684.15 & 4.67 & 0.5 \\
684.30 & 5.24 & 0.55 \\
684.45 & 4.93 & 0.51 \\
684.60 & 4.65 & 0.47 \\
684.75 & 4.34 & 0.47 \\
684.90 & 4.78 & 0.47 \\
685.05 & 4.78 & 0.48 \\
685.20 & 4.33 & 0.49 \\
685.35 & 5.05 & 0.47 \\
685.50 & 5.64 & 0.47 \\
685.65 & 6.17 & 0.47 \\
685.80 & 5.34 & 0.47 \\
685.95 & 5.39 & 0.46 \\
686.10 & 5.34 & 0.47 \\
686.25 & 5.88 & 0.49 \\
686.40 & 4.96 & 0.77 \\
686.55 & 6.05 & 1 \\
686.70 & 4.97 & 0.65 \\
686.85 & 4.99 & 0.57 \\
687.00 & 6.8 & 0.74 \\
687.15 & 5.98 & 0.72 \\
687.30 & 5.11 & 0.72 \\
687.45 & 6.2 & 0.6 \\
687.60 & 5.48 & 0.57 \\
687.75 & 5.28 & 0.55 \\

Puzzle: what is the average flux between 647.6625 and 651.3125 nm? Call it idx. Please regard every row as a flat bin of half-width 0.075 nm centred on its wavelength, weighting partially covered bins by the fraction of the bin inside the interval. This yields 5.39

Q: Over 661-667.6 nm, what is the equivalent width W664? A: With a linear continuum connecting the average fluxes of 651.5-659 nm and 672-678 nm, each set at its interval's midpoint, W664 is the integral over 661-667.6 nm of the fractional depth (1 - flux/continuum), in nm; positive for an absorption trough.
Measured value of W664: 0.24 nm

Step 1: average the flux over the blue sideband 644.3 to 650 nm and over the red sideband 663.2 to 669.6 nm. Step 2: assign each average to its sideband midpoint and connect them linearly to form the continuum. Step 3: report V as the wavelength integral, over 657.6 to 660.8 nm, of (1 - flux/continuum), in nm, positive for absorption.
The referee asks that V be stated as 0.18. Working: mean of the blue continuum 5.42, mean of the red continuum 5.43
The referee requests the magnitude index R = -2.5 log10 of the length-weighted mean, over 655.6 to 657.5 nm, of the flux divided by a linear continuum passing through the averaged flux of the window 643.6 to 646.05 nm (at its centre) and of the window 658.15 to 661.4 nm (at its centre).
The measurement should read -0.09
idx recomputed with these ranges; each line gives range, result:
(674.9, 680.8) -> 5.24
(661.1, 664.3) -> 5.12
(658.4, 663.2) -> 5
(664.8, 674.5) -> 5.56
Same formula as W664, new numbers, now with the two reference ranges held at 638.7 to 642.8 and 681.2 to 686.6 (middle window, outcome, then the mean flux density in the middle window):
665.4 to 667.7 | -0.18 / 5.51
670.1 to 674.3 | -0.49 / 5.7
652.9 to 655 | -0.08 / 5.32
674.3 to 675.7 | -0.06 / 5.33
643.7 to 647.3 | -0.20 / 5.4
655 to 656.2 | -0.17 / 5.84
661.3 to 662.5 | 0.11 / 4.67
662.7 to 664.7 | -0.11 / 5.4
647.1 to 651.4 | -0.20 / 5.36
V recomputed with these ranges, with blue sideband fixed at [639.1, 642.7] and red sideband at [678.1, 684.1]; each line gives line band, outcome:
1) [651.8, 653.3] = -0.17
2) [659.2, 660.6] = 0.08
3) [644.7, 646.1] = -0.10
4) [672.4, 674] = -0.21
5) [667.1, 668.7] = -0.02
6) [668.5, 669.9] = -0.06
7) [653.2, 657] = -0.32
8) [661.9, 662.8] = 0.04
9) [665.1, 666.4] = -0.16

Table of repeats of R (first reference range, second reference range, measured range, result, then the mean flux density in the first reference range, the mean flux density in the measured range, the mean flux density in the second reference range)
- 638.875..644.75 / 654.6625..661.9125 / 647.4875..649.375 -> -0.042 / 5.1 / 5.37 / 5.27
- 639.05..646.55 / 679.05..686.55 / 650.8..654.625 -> -0.075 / 5.18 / 5.54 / 5.15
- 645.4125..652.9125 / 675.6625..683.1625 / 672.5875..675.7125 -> -0.084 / 5.52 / 5.63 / 5.15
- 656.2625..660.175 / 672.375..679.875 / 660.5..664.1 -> 0.063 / 5.33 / 5.05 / 5.39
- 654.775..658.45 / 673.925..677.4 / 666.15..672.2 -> 0.003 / 5.57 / 5.39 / 5.33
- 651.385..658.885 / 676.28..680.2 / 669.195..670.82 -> -0.028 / 5.56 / 5.43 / 5.15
